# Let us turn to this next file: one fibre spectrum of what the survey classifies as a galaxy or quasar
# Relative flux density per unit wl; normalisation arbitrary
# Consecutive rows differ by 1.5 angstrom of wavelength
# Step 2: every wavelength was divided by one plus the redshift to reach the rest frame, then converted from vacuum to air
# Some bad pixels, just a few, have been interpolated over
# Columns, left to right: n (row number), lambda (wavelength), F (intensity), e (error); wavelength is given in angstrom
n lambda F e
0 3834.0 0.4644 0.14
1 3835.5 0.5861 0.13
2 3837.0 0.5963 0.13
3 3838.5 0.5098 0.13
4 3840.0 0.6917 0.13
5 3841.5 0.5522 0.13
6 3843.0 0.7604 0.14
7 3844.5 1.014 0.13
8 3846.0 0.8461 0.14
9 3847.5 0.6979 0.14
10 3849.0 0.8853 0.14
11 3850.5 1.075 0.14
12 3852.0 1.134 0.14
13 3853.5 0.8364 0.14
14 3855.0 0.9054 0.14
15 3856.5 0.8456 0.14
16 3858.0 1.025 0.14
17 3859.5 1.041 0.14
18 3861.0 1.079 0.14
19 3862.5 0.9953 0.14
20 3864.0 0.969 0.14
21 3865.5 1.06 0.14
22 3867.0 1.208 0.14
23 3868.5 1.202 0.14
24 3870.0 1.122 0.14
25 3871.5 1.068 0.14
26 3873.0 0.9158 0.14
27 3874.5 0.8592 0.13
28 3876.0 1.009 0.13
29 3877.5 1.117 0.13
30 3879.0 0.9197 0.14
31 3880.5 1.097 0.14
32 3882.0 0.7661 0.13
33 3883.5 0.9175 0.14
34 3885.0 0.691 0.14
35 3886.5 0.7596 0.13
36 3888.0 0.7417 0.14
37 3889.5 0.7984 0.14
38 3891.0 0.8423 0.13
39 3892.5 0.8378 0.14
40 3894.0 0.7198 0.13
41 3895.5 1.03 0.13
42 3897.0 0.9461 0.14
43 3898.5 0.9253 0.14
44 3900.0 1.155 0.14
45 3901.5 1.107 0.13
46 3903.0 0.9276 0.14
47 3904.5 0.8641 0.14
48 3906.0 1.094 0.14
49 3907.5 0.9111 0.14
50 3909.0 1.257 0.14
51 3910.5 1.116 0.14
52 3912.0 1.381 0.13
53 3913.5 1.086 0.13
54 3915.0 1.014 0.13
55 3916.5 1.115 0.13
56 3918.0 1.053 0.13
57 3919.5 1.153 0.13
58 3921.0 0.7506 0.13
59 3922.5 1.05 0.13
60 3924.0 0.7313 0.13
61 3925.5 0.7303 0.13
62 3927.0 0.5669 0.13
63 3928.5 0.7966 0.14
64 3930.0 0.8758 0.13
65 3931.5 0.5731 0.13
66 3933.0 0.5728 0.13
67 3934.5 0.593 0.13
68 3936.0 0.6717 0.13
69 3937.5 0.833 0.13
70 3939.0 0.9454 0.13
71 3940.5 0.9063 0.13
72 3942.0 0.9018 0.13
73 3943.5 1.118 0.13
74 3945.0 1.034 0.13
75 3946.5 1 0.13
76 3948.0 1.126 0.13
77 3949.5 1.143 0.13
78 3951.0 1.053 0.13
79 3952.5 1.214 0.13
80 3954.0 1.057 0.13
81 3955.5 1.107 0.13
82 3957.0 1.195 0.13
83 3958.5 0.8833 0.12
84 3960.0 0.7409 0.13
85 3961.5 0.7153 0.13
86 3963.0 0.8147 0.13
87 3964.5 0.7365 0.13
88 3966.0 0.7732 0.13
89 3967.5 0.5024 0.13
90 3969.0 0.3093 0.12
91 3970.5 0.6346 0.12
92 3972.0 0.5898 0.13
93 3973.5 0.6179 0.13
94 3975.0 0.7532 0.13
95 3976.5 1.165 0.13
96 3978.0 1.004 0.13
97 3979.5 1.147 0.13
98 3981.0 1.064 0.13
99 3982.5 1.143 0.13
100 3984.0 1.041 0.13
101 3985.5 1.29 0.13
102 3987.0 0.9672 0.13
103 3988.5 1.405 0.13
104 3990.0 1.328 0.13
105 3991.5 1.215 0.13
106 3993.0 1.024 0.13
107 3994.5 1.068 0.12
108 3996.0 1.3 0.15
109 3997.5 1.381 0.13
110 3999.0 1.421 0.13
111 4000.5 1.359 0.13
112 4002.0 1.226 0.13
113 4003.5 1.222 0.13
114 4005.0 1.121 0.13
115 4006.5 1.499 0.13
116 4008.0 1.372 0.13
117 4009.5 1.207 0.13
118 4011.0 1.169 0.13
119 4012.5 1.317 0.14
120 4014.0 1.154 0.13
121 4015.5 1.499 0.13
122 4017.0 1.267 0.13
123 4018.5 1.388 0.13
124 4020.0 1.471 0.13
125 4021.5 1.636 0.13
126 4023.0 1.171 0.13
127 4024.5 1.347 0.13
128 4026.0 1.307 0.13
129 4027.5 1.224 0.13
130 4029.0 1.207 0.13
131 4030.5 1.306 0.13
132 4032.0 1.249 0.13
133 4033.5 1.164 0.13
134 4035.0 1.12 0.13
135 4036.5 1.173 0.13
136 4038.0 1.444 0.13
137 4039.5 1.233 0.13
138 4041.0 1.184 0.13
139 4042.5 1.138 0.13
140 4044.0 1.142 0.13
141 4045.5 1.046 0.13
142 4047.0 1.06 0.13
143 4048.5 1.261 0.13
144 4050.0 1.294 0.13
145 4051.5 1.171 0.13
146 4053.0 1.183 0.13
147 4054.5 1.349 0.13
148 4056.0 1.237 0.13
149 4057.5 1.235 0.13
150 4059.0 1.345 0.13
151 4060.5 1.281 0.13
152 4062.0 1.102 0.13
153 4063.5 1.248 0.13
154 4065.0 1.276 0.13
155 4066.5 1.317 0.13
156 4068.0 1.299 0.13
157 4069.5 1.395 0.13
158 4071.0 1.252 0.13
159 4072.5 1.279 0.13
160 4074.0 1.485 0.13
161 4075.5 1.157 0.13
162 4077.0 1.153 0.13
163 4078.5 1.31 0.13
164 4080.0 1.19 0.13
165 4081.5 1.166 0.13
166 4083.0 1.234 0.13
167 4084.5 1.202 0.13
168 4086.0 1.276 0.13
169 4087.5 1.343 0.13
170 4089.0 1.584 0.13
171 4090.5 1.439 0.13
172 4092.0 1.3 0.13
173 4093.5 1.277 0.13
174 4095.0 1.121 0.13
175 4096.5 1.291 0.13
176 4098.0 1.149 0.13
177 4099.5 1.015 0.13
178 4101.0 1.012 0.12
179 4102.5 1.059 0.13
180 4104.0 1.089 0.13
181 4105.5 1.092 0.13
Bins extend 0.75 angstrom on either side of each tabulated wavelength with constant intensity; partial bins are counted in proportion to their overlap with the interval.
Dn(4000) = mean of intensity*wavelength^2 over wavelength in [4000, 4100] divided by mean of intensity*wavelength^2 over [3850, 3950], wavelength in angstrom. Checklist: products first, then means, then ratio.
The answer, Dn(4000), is 1.4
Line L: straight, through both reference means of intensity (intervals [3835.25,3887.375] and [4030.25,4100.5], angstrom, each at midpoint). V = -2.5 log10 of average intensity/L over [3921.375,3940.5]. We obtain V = 0.34 mag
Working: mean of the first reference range 0.91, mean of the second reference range 1.24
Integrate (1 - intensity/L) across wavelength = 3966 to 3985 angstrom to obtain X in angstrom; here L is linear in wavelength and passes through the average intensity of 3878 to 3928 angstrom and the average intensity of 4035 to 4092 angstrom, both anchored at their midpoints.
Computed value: 4.40 angstrom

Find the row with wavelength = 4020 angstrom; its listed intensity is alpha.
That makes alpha 1.471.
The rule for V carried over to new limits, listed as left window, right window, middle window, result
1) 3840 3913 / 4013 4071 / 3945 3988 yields 0.21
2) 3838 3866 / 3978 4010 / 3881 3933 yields 0.12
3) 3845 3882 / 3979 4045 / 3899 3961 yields 0.15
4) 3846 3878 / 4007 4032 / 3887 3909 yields 0.15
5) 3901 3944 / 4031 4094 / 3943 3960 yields -0.09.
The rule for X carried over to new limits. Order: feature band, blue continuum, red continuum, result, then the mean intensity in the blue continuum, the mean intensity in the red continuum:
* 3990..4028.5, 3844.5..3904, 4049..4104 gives -4.8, 0.951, 1.25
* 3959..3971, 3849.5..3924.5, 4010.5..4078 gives 5.0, 0.985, 1.26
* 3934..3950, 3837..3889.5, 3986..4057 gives 2.2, 0.915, 1.26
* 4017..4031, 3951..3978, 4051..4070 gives -3.1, 0.824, 1.26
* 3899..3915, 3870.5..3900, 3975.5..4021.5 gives -1.9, 0.901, 1.24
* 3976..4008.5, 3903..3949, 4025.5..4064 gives -3.7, 0.929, 1.22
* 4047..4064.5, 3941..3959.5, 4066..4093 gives 0.2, 1.06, 1.3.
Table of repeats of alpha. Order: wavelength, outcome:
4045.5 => 1.046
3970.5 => 0.6346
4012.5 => 1.317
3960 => 0.7409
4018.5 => 1.388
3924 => 0.7313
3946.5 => 1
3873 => 0.9158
